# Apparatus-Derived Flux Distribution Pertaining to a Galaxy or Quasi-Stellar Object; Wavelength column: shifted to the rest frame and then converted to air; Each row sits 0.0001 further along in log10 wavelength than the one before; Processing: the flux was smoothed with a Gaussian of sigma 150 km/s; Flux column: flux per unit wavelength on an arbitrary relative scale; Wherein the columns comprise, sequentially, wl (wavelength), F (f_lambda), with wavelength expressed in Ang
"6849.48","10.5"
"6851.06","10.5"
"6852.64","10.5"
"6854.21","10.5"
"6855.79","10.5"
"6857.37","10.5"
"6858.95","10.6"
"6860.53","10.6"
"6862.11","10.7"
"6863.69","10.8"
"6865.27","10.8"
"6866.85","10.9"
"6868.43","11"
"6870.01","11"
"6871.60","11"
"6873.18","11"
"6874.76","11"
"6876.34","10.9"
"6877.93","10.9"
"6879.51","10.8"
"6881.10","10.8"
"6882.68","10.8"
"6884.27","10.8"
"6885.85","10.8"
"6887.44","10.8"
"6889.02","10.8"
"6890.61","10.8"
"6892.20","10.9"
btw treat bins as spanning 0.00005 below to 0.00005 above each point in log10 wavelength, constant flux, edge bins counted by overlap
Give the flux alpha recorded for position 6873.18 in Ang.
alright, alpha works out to 11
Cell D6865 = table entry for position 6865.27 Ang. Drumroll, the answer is 10.8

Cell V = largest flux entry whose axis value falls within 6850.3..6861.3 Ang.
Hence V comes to 10.6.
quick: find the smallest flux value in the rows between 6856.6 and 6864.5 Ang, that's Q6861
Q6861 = 10.5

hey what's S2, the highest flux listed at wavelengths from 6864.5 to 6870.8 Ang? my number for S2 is 11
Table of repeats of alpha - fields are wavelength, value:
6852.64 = 10.5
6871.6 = 11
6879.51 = 10.8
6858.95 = 10.6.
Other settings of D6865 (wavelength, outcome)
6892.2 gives 10.9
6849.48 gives 10.5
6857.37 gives 10.5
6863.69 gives 10.8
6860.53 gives 10.6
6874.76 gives 11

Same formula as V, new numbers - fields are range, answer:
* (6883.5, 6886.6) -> 10.8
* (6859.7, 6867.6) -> 10.9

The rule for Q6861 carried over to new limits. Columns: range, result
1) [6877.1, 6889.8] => 10.8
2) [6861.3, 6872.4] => 10.7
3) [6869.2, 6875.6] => 11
